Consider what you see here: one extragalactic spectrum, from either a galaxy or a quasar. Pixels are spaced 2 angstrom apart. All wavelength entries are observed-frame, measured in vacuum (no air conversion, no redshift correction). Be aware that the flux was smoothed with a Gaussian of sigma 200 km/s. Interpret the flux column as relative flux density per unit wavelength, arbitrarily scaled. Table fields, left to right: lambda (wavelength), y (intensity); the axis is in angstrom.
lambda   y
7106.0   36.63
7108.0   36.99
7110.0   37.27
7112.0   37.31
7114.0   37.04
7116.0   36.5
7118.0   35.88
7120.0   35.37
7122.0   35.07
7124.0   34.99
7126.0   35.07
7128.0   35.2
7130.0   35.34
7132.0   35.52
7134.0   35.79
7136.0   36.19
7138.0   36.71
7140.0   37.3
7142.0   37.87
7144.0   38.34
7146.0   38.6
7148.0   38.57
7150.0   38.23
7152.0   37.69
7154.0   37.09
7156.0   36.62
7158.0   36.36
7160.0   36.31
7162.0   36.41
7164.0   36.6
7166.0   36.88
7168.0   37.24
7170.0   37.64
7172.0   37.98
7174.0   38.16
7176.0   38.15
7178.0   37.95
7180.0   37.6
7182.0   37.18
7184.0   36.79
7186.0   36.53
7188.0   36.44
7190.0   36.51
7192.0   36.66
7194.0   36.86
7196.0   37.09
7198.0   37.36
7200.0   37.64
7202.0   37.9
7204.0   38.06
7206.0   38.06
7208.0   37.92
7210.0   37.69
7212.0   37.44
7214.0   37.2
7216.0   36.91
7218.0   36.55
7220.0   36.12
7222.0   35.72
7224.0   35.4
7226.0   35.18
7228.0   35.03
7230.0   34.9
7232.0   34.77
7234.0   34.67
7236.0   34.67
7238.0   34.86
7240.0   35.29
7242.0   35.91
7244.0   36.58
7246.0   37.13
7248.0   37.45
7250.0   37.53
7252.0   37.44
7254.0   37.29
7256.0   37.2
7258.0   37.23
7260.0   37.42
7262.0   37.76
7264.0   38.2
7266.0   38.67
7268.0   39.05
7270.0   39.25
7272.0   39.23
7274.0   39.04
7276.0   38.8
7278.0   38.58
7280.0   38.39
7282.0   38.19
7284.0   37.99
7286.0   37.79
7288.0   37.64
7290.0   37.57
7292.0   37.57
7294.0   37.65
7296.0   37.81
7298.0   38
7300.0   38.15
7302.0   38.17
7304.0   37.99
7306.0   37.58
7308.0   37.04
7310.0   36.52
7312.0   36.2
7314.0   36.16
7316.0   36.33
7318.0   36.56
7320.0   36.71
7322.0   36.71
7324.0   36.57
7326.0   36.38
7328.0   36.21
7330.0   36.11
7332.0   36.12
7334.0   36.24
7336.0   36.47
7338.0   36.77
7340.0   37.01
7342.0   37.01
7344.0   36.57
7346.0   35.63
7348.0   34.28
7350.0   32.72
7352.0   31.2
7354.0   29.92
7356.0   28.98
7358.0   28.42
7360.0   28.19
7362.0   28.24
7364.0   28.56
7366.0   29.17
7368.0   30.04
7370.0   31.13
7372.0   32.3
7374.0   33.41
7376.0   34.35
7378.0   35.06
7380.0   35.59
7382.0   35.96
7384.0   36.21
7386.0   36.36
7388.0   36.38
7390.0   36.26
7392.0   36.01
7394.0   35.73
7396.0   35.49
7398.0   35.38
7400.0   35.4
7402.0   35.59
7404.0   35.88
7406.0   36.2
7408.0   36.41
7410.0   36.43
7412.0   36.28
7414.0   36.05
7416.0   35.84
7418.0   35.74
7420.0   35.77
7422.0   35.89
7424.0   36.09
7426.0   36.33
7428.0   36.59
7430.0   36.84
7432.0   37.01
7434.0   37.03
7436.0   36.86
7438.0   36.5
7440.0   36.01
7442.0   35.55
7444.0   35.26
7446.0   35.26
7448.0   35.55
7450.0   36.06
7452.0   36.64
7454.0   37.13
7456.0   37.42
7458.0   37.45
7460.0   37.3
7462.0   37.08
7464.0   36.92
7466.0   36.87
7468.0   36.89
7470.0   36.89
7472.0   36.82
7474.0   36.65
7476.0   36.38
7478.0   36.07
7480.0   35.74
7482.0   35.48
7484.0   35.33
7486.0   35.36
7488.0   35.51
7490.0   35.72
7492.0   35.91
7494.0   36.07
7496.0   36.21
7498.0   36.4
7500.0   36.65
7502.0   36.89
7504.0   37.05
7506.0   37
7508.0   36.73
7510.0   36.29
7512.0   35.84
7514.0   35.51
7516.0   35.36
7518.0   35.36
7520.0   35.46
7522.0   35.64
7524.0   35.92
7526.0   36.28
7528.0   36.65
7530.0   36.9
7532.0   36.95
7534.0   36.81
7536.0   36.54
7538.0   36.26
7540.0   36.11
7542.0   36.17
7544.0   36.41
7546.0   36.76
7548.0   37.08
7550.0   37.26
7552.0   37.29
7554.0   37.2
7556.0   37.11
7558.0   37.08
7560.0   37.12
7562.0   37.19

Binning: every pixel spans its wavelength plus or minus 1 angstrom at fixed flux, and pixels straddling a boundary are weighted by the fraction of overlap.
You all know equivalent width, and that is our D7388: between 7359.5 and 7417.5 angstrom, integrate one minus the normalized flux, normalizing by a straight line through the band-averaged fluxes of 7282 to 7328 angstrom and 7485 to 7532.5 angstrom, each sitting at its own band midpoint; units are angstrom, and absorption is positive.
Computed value 3.9 angstrom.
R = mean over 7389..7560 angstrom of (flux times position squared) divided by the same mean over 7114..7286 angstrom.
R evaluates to 1.06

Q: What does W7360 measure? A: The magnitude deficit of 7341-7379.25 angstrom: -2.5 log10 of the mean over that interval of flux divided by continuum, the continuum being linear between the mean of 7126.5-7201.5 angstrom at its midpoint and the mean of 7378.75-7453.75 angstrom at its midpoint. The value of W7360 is 0.14 mag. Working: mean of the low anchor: 37.1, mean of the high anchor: 36.1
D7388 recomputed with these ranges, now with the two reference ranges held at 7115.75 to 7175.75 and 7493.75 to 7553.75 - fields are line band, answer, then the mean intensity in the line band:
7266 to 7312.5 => -1.8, 38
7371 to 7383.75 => 0.7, 34.5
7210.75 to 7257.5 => 0.6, 36.2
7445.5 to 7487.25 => 0.0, 36.5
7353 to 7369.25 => 3.4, 29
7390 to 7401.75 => 0.3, 35.7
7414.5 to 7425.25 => 0.2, 35.9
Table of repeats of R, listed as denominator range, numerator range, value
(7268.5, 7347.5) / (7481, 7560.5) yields 1.03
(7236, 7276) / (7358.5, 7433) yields 0.96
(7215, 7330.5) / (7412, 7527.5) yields 1.03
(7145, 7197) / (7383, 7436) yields 1.04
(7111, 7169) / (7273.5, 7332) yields 1.07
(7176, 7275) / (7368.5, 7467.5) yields 1.02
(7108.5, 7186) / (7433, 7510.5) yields 1.08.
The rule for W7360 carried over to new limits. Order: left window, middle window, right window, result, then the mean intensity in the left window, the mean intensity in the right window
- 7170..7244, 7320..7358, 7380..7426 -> 0.04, 36.7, 36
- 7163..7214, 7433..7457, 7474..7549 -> 0.00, 37.4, 36.2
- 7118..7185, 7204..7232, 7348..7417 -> -0.02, 36.9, 33.7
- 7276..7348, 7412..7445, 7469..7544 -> 0.01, 37.1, 36.2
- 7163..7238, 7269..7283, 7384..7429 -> -0.07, 36.8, 36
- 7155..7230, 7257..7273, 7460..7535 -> -0.05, 36.9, 36.3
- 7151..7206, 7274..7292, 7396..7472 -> -0.04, 37.2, 36.3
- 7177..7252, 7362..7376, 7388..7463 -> 0.18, 36.6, 36.2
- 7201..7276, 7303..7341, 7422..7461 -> 0.00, 37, 36.5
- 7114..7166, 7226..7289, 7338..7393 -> -0.07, 36.6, 33.2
